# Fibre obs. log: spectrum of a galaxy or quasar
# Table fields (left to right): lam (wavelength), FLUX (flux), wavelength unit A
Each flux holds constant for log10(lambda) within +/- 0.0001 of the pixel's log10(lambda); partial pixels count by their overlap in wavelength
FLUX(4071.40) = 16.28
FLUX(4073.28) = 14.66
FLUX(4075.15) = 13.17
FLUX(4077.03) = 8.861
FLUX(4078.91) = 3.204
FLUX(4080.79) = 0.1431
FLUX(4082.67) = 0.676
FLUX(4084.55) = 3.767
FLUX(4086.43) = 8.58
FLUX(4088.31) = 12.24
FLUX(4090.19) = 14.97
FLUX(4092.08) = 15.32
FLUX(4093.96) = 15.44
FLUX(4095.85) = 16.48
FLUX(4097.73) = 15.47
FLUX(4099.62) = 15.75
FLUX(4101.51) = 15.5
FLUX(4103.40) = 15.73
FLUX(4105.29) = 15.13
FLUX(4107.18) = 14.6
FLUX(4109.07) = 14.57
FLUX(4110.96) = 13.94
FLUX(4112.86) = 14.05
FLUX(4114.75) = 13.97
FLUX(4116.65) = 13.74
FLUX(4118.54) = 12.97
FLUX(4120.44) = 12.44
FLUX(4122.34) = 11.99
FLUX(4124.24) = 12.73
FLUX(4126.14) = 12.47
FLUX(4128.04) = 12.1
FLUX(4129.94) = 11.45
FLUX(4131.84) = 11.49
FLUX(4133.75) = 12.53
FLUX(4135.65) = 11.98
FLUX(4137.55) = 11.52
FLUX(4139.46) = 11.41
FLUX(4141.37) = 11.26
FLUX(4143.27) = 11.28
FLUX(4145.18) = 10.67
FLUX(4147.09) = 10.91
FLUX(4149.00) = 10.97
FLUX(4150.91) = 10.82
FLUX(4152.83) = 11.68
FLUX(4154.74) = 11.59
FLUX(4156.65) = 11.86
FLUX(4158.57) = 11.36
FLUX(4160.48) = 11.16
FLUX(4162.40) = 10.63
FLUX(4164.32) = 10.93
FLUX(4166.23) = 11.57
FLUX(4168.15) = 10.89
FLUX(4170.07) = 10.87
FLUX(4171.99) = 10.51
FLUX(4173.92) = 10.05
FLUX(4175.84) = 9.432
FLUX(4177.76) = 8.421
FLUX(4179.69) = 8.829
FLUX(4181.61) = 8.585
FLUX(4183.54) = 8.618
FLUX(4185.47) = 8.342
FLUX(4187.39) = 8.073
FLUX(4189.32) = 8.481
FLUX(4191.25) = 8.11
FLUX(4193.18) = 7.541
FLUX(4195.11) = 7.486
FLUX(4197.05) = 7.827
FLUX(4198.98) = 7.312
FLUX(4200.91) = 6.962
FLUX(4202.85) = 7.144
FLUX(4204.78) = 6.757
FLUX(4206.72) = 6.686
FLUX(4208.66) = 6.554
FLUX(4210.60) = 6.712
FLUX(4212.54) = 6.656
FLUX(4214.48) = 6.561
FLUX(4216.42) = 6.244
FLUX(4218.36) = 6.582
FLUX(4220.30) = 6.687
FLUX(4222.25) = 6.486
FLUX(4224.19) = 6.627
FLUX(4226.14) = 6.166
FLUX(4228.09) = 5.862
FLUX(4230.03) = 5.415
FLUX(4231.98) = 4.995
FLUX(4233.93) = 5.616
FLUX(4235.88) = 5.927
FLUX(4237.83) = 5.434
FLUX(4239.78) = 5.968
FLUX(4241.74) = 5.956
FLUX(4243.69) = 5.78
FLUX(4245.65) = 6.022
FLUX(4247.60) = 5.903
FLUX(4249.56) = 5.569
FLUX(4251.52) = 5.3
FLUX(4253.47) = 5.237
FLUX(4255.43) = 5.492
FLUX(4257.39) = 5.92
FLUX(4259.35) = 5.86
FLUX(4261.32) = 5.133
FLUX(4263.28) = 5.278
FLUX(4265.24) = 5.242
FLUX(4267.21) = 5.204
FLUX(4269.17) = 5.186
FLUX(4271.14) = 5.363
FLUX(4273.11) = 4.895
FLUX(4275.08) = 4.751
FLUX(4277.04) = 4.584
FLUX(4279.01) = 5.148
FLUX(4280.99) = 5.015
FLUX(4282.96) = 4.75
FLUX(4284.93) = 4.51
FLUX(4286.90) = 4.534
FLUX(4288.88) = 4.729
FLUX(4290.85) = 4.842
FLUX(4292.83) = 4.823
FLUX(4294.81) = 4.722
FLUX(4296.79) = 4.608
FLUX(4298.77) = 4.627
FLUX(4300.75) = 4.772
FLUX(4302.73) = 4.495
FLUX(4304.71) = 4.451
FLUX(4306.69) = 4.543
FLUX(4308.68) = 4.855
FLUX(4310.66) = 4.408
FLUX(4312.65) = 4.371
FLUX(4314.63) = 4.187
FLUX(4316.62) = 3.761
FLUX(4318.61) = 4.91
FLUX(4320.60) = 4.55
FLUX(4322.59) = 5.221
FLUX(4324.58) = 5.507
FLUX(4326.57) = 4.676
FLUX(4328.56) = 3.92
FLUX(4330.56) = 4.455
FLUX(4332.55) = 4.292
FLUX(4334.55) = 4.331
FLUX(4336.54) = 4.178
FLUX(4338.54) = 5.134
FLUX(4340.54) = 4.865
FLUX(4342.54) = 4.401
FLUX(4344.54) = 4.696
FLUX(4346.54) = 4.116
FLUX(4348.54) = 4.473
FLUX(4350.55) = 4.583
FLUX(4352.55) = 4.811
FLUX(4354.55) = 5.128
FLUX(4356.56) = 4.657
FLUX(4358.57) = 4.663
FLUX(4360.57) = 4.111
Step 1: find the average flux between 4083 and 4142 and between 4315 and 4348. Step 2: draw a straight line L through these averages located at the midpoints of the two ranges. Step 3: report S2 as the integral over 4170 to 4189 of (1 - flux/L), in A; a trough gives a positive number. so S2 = 2.4 A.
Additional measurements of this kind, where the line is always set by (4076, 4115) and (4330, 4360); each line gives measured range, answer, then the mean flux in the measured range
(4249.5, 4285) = 8.6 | 5.19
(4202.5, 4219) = 3.6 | 6.64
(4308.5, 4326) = 2.4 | 4.63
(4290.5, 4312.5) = 4.5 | 4.63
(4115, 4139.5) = -3.2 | 12.3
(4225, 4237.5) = 3.5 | 5.66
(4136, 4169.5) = -3.6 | 11.2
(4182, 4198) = 1.8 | 8.08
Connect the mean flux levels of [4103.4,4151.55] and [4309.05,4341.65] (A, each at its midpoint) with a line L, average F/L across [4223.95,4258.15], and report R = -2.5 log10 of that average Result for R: 0.36 mag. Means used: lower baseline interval 12.5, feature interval 5.71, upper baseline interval 4.55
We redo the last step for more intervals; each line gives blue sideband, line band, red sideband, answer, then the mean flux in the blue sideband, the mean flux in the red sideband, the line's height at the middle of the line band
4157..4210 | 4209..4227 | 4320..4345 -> 0.206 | 8.87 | 4.63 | 7.89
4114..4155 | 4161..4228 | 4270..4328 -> 0.159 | 11.9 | 4.71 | 9.28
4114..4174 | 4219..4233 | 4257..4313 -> 0.265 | 11.6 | 4.88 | 7.7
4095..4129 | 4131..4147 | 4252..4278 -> 0.094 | 14.1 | 5.25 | 12.5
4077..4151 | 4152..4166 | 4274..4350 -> -0.111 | 11.9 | 4.61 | 10.2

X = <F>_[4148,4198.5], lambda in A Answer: 9.77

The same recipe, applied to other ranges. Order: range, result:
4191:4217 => 7.02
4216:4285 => 5.56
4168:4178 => 10.1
